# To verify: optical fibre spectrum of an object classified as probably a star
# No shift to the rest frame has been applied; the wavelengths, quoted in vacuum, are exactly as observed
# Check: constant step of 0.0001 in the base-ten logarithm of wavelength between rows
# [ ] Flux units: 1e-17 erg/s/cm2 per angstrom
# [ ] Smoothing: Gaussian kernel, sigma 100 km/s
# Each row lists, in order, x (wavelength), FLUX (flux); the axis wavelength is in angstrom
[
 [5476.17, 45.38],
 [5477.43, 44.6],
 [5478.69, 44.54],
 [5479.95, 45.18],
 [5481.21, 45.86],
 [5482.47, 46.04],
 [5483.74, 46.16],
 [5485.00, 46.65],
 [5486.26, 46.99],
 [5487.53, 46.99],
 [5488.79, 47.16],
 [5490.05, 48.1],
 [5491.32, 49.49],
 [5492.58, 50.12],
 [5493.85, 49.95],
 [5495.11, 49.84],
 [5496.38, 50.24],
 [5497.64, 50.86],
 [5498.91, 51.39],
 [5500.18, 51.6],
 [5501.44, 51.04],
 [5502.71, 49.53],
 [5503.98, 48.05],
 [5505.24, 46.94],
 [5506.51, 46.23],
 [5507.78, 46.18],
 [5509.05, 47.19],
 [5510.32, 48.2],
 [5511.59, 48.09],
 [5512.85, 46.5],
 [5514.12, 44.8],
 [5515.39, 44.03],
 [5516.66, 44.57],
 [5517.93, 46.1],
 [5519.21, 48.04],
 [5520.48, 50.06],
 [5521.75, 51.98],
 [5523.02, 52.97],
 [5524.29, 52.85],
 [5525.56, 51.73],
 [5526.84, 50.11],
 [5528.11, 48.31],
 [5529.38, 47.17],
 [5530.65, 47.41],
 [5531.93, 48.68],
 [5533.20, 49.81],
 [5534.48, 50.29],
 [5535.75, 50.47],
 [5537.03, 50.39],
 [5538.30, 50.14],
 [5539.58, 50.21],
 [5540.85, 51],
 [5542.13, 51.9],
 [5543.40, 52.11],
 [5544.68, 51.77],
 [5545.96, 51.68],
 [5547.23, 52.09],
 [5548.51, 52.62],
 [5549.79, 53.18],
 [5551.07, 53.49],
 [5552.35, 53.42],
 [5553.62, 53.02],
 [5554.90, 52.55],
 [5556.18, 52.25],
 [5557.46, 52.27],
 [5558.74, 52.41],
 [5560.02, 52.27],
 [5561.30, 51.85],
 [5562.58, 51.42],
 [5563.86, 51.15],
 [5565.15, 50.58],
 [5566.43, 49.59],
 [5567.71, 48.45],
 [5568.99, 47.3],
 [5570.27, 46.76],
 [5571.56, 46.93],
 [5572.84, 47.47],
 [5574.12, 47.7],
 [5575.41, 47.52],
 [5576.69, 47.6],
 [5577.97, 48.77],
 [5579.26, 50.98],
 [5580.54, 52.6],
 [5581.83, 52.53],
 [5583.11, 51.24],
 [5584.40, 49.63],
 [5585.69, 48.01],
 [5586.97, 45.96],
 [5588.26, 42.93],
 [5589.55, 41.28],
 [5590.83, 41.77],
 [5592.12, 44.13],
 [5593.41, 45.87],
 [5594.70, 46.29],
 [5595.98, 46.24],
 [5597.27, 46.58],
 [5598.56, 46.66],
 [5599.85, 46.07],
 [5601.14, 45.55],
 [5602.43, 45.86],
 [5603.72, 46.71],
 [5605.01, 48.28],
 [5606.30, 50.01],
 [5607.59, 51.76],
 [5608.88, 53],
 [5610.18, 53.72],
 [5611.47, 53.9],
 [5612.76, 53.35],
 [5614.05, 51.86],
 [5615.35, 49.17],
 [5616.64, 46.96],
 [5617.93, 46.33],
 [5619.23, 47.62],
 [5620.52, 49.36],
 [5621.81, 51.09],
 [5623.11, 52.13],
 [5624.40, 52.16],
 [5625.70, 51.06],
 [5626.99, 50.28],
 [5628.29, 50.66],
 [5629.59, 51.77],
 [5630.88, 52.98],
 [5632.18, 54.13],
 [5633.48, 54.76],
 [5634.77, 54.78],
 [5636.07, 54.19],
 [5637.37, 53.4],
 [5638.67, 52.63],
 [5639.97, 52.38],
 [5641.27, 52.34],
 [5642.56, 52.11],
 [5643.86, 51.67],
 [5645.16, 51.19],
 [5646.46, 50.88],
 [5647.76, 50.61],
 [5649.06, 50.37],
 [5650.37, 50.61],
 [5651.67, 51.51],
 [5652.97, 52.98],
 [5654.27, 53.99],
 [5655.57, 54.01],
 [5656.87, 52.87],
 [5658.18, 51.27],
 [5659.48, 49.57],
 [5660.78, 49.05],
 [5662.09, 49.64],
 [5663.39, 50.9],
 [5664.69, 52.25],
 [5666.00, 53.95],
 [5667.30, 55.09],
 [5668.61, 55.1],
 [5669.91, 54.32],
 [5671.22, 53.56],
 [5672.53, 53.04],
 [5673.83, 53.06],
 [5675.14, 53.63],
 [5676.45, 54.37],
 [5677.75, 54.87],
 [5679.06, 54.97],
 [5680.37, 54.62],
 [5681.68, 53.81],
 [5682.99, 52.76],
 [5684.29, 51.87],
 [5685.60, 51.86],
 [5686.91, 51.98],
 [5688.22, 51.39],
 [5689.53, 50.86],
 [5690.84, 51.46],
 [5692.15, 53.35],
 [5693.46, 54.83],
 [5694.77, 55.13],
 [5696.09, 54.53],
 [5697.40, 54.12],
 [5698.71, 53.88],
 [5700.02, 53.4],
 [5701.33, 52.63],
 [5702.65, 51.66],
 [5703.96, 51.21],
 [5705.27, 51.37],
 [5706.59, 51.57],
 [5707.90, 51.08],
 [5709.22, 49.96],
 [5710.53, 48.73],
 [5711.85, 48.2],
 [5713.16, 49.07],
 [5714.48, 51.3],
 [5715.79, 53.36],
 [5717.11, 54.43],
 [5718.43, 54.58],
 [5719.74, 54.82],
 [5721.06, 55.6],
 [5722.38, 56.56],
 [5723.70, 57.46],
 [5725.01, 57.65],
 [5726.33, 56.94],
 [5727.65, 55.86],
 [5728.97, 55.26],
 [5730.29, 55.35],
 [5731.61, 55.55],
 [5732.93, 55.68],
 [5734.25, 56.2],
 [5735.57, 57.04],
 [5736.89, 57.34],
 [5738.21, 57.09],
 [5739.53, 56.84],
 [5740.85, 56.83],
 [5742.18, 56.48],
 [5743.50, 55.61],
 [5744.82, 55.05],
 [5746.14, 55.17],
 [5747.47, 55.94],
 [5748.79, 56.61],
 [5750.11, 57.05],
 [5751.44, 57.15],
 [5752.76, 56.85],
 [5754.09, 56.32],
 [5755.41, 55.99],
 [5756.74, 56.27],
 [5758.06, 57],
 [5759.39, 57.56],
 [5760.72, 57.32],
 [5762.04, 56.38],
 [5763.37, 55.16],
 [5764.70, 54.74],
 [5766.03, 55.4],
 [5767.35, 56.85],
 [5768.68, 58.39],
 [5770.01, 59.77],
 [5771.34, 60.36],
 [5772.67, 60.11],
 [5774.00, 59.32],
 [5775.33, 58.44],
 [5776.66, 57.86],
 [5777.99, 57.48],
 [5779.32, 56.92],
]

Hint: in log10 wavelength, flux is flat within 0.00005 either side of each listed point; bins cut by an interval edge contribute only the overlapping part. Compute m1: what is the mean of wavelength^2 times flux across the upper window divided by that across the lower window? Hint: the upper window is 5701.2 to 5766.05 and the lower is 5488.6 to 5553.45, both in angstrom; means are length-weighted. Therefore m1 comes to 1.19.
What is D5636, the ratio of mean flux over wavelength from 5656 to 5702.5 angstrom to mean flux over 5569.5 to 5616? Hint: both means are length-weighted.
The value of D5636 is 1.1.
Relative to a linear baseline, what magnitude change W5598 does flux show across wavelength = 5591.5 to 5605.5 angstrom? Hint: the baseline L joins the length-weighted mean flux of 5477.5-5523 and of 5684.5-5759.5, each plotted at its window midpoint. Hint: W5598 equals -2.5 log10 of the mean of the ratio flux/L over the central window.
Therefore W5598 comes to 0.10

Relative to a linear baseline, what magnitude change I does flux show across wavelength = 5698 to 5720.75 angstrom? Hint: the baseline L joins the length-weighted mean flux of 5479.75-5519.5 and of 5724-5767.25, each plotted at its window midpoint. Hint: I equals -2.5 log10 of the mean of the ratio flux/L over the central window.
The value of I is 0.06 mag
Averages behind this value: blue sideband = 47.8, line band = 51.9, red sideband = 56.3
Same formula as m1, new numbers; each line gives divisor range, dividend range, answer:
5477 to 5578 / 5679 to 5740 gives 1.16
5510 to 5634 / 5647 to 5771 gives 1.15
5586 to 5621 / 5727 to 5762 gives 1.24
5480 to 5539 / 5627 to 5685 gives 1.14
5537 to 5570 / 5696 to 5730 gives 1.10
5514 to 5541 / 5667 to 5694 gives 1.15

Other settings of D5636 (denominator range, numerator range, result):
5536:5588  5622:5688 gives 1.04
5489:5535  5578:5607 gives 0.96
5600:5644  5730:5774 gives 1.11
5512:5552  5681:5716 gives 1.04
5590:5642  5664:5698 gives 1.07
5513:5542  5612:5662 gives 1.05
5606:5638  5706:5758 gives 1.07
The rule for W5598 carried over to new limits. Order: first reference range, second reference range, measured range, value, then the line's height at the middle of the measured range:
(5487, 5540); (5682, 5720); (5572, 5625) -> 0.04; 50.4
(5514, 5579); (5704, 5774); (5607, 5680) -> 0.01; 52.8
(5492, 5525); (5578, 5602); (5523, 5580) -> -0.06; 47.8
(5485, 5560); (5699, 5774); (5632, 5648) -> 0.00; 52.8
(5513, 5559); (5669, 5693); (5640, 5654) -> 0.02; 52.5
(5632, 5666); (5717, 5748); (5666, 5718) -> 0.03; 54.1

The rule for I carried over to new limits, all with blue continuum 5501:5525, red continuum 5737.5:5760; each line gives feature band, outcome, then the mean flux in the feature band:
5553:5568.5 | -0.04 mag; 51.4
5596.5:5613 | 0.05 mag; 49.2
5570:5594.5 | 0.07 mag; 47.3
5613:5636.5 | 0.02 mag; 51.2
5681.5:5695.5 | 0.03 mag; 52.6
